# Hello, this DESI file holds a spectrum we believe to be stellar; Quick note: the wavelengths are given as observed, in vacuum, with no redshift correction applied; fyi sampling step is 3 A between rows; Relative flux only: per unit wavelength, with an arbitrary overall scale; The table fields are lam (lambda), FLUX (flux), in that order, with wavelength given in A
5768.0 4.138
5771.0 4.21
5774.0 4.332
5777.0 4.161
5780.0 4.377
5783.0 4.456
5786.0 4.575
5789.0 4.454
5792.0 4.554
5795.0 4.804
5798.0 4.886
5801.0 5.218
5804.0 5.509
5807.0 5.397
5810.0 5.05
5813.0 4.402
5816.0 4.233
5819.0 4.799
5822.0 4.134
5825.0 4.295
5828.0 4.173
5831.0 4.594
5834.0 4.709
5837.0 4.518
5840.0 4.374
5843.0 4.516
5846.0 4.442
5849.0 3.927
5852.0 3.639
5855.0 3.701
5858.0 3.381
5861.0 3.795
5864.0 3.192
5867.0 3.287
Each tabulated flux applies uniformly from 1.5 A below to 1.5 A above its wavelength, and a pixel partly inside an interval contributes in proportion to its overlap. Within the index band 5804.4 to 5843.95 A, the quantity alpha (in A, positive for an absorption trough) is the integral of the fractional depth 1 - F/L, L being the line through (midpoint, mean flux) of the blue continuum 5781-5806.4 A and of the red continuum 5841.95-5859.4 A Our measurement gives -2.2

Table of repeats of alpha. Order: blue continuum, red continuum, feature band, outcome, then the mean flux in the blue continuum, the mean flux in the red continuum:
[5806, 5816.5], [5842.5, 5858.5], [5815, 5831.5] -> 0.60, 4.79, 3.93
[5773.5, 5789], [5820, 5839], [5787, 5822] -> -3.26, 4.39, 4.41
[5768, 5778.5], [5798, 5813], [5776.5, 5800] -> 0.48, 4.22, 5.16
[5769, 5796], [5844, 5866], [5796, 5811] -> -3.49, 4.42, 3.73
